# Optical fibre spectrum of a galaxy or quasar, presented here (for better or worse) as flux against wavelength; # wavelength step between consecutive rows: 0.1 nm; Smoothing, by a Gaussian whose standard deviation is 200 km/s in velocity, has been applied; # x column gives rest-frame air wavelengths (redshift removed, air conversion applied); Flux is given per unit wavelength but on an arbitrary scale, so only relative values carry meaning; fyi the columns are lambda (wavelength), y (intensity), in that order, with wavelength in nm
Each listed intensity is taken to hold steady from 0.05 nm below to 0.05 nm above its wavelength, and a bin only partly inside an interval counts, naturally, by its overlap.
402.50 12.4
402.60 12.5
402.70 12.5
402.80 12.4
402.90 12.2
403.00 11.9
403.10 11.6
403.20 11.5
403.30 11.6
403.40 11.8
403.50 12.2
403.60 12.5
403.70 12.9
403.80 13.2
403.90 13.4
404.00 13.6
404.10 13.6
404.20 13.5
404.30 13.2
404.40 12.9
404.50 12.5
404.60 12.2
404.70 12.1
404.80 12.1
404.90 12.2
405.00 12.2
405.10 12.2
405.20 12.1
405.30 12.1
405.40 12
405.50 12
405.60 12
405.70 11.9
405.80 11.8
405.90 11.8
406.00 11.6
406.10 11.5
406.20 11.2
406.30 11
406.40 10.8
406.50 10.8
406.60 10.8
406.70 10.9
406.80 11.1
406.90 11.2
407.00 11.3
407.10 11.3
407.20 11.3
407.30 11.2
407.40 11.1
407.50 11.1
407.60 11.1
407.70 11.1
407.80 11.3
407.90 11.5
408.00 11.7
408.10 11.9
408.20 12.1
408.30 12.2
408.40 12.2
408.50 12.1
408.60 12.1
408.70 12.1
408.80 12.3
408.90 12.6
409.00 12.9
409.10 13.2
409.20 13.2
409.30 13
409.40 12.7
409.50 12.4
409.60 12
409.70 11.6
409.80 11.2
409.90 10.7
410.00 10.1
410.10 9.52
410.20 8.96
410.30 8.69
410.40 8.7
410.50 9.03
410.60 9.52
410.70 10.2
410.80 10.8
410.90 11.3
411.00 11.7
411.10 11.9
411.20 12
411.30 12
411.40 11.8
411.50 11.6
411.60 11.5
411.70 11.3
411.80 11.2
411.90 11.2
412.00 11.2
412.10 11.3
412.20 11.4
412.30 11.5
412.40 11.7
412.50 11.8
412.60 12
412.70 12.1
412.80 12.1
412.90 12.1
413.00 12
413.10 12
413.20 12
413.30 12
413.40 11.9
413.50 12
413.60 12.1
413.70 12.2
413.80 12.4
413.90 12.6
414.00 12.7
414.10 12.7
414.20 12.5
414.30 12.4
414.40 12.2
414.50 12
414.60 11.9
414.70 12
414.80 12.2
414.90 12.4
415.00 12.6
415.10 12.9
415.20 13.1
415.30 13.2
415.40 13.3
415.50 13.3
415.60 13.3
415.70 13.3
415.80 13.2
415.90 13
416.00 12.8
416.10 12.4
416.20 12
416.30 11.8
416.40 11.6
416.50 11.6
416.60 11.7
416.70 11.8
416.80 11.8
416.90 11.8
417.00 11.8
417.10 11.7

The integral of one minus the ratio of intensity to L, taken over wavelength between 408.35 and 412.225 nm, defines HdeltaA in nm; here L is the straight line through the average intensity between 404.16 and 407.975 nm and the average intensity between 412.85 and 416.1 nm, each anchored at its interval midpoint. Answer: 0.233 nm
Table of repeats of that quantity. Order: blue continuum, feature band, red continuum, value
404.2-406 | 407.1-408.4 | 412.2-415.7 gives 0.08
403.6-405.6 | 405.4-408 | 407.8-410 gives 0.22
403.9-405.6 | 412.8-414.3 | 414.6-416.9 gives 0.03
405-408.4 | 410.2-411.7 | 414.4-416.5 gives 0.16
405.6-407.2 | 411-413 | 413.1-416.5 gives 0.07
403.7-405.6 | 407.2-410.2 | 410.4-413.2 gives 0.04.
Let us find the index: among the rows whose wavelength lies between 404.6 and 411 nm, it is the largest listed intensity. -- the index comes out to 13.2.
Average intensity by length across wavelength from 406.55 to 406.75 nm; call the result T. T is 10.9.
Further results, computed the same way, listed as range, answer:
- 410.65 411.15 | 11.2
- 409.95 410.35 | 9.32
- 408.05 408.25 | 12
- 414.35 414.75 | 12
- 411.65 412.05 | 11.2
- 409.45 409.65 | 12.2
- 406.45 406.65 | 10.8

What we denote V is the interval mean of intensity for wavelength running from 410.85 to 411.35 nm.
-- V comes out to 11.8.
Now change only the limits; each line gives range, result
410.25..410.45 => 8.7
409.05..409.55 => 12.9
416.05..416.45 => 11.9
